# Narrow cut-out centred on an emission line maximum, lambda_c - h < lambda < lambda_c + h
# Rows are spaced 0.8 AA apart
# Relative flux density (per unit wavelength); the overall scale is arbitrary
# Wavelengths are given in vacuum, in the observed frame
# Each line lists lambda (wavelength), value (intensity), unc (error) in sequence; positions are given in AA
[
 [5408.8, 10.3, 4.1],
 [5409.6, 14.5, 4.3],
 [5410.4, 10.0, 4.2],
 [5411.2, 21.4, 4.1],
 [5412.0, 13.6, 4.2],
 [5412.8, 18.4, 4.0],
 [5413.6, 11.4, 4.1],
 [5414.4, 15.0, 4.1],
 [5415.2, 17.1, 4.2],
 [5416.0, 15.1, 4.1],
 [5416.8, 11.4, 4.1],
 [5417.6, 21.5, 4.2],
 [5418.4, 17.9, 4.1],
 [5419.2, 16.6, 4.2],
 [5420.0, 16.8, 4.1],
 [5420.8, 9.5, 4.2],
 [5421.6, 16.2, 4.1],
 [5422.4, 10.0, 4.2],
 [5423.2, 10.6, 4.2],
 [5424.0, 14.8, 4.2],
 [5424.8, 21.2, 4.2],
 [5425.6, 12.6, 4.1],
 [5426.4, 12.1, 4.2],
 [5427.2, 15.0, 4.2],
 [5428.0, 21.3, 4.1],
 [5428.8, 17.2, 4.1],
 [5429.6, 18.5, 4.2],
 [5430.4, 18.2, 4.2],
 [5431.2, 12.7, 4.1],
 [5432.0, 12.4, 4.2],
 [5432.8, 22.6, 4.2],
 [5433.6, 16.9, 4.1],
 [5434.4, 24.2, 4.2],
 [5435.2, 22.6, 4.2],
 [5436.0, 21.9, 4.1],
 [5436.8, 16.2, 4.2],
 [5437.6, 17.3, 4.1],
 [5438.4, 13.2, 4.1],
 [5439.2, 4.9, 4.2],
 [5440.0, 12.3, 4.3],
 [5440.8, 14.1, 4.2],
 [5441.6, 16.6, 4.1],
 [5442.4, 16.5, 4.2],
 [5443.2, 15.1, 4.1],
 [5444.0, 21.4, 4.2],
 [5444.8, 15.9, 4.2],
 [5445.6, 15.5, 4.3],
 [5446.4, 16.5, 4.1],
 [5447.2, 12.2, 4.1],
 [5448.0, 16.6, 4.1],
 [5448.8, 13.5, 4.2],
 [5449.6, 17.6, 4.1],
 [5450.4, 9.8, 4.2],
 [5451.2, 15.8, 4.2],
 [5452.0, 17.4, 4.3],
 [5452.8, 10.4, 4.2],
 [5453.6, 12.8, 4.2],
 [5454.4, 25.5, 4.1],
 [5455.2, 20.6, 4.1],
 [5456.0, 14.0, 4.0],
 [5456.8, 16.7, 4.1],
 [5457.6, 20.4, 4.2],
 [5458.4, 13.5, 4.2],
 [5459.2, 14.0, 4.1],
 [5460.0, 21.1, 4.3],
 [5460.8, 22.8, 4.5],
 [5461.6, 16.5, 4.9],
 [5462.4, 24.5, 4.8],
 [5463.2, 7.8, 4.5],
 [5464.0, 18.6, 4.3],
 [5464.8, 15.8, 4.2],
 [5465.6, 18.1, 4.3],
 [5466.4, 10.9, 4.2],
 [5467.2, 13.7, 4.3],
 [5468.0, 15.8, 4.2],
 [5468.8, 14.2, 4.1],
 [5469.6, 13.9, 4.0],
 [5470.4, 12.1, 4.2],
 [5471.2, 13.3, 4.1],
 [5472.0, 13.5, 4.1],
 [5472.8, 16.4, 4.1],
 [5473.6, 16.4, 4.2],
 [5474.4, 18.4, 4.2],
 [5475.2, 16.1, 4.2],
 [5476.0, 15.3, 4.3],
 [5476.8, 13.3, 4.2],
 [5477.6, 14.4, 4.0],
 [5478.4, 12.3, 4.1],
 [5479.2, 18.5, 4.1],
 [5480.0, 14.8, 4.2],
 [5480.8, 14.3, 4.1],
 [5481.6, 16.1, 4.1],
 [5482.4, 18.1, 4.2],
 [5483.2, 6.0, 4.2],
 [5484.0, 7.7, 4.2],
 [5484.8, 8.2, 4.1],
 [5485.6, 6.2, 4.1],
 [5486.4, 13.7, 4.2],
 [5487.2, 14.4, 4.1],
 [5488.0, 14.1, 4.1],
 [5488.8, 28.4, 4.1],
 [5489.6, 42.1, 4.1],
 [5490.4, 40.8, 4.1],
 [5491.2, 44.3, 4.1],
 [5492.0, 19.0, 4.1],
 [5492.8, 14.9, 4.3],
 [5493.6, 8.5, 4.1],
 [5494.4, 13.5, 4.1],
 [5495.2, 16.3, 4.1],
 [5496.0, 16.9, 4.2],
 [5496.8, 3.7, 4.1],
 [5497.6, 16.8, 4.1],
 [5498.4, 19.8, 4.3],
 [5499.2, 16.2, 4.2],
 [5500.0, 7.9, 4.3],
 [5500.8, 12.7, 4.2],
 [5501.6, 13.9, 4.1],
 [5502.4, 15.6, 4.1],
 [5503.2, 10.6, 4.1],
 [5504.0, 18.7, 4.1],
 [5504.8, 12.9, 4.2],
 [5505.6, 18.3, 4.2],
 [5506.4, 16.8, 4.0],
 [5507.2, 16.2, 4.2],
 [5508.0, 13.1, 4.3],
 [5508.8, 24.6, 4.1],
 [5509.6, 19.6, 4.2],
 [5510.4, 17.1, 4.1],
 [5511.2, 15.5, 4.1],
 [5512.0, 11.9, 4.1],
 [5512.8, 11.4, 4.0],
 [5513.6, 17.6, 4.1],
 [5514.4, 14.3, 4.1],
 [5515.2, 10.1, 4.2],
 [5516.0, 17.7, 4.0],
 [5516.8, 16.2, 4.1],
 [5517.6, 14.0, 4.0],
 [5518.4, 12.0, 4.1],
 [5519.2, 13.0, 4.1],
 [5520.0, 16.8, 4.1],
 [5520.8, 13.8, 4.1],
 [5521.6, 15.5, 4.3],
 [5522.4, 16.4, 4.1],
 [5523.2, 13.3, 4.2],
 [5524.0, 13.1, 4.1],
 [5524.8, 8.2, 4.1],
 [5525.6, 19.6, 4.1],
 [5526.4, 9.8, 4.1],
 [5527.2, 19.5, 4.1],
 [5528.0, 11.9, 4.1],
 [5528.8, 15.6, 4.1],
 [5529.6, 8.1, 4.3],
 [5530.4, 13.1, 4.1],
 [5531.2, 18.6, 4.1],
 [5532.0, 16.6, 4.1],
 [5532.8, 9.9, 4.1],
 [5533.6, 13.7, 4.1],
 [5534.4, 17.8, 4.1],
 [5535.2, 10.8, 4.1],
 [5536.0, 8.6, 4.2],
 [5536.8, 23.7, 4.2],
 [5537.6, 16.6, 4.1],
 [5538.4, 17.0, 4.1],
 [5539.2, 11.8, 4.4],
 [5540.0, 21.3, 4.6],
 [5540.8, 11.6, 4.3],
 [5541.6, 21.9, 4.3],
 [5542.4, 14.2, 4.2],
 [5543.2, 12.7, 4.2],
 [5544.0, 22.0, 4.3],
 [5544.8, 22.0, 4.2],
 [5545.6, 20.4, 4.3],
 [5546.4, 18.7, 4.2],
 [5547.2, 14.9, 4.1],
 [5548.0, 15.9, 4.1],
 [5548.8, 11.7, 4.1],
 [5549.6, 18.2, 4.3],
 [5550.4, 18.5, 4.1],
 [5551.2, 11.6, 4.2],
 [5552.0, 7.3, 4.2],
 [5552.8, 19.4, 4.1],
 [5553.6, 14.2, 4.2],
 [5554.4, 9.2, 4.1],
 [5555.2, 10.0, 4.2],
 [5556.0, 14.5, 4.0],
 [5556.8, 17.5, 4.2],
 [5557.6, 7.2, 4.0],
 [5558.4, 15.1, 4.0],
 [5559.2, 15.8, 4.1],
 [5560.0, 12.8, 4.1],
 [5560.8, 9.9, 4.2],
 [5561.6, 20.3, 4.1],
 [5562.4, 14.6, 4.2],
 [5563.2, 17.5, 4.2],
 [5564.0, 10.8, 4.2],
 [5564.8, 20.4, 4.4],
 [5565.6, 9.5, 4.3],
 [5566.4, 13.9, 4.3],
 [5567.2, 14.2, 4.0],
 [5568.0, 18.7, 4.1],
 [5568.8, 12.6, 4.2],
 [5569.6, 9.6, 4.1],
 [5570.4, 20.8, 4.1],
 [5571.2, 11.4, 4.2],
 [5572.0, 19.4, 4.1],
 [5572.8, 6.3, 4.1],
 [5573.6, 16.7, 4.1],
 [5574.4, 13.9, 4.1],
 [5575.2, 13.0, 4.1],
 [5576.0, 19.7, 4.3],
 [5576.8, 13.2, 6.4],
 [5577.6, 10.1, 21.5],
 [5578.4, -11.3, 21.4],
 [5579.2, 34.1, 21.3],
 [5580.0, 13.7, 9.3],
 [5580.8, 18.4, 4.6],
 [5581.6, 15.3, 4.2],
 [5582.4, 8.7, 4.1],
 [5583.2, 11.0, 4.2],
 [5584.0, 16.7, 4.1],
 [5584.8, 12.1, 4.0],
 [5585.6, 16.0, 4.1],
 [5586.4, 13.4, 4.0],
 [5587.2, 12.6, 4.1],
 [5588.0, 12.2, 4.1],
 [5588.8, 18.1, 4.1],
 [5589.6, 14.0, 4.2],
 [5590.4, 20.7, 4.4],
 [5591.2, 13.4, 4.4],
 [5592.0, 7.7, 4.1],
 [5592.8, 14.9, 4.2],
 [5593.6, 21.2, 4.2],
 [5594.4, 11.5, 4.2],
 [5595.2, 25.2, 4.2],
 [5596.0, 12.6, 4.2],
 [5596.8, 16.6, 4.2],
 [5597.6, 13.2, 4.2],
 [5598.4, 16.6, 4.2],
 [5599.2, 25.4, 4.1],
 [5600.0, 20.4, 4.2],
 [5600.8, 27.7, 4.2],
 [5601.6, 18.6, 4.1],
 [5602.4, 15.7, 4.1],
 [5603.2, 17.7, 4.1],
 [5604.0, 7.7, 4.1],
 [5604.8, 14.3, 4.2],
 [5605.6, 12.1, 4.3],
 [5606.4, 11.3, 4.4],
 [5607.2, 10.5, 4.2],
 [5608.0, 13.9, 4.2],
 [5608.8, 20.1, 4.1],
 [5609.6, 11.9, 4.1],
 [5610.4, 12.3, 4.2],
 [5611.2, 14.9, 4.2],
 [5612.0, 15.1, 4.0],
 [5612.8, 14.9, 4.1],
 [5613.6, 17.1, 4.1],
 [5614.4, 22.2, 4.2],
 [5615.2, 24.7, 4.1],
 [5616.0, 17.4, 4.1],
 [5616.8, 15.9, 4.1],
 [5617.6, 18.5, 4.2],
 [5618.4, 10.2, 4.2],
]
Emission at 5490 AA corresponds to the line Hbeta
